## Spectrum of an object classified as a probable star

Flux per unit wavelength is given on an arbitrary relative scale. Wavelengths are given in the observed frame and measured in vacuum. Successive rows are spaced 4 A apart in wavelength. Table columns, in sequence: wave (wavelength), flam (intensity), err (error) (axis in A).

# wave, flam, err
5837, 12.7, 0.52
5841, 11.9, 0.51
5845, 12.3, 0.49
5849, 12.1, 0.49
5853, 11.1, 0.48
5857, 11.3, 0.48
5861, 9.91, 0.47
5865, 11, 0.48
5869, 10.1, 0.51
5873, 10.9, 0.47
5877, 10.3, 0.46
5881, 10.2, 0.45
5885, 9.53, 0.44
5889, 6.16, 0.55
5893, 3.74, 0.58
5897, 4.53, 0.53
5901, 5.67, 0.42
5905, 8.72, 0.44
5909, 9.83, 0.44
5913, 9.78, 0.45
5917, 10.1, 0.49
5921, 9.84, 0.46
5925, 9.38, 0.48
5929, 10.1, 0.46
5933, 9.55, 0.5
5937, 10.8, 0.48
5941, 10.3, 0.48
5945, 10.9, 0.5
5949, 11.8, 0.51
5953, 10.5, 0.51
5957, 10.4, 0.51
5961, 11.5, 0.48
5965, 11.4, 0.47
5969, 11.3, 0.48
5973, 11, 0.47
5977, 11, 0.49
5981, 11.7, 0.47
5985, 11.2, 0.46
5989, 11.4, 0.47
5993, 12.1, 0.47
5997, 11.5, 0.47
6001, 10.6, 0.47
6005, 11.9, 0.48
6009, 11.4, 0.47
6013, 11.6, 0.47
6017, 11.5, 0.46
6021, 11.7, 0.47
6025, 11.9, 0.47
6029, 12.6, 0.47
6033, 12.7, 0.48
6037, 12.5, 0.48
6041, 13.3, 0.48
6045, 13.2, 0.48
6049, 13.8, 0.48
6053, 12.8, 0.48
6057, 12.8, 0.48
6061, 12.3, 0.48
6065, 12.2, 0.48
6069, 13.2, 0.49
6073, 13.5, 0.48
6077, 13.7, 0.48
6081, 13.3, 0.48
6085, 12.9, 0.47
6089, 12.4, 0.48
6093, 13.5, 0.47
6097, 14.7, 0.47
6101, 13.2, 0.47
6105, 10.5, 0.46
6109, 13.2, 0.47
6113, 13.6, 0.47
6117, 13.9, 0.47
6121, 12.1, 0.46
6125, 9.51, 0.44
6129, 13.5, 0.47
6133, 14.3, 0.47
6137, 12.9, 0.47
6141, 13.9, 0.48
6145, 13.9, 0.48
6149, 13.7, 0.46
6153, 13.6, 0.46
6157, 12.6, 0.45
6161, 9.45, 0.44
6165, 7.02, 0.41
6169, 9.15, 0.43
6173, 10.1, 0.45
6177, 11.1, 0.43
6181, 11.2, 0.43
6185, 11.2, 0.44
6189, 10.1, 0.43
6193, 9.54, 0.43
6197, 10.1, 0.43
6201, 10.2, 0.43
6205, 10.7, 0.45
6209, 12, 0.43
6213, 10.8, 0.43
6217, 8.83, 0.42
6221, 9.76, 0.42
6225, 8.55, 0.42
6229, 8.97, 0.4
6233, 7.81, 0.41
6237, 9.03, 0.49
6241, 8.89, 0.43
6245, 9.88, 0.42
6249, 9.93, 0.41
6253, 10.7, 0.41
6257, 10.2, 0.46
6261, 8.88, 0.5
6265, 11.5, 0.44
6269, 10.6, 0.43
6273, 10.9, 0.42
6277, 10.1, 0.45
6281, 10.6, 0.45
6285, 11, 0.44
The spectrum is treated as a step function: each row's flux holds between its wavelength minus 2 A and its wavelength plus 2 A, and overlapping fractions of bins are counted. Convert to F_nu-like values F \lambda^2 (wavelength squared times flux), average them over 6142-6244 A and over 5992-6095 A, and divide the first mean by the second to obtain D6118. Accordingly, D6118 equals 0.9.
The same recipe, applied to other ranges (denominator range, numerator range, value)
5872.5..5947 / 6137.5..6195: 1.37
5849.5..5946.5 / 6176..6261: 1.18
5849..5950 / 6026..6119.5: 1.46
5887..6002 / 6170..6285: 1.12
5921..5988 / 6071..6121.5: 1.28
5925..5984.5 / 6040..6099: 1.26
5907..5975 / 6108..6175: 1.23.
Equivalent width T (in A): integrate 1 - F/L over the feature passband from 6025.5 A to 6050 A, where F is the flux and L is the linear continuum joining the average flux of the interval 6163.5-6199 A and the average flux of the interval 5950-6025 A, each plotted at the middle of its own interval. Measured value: -4.3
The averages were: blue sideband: 11.3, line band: 12.9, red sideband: 9.99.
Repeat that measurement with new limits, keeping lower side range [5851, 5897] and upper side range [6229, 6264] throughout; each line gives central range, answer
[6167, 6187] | -2.41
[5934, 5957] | -3.63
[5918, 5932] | -0.74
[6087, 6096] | -3.62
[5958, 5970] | -2.60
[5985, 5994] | -2.19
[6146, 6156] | -4.43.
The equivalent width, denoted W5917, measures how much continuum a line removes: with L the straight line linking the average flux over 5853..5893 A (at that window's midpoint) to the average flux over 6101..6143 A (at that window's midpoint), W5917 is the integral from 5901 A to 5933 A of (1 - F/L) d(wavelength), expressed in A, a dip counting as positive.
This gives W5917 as 2.5 A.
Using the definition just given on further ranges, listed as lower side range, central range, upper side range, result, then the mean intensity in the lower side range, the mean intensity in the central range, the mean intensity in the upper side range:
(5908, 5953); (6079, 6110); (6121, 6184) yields -4.41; 10.2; 13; 11.7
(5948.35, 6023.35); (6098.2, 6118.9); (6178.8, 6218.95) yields -4.03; 11.3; 12.9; 10.5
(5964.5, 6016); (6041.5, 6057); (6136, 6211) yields -2.59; 11.4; 13.2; 11.2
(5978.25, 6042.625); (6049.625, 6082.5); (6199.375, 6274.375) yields -4.78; 11.8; 13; 9.89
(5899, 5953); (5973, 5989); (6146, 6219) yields -2.09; 9.78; 11.3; 10.7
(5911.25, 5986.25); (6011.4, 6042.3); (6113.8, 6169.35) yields -2.49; 10.7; 12.2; 12.2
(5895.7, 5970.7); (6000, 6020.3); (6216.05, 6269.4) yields -3.51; 9.85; 11.5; 9.52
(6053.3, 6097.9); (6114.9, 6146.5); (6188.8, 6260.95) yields -3.07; 13.1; 13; 9.74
